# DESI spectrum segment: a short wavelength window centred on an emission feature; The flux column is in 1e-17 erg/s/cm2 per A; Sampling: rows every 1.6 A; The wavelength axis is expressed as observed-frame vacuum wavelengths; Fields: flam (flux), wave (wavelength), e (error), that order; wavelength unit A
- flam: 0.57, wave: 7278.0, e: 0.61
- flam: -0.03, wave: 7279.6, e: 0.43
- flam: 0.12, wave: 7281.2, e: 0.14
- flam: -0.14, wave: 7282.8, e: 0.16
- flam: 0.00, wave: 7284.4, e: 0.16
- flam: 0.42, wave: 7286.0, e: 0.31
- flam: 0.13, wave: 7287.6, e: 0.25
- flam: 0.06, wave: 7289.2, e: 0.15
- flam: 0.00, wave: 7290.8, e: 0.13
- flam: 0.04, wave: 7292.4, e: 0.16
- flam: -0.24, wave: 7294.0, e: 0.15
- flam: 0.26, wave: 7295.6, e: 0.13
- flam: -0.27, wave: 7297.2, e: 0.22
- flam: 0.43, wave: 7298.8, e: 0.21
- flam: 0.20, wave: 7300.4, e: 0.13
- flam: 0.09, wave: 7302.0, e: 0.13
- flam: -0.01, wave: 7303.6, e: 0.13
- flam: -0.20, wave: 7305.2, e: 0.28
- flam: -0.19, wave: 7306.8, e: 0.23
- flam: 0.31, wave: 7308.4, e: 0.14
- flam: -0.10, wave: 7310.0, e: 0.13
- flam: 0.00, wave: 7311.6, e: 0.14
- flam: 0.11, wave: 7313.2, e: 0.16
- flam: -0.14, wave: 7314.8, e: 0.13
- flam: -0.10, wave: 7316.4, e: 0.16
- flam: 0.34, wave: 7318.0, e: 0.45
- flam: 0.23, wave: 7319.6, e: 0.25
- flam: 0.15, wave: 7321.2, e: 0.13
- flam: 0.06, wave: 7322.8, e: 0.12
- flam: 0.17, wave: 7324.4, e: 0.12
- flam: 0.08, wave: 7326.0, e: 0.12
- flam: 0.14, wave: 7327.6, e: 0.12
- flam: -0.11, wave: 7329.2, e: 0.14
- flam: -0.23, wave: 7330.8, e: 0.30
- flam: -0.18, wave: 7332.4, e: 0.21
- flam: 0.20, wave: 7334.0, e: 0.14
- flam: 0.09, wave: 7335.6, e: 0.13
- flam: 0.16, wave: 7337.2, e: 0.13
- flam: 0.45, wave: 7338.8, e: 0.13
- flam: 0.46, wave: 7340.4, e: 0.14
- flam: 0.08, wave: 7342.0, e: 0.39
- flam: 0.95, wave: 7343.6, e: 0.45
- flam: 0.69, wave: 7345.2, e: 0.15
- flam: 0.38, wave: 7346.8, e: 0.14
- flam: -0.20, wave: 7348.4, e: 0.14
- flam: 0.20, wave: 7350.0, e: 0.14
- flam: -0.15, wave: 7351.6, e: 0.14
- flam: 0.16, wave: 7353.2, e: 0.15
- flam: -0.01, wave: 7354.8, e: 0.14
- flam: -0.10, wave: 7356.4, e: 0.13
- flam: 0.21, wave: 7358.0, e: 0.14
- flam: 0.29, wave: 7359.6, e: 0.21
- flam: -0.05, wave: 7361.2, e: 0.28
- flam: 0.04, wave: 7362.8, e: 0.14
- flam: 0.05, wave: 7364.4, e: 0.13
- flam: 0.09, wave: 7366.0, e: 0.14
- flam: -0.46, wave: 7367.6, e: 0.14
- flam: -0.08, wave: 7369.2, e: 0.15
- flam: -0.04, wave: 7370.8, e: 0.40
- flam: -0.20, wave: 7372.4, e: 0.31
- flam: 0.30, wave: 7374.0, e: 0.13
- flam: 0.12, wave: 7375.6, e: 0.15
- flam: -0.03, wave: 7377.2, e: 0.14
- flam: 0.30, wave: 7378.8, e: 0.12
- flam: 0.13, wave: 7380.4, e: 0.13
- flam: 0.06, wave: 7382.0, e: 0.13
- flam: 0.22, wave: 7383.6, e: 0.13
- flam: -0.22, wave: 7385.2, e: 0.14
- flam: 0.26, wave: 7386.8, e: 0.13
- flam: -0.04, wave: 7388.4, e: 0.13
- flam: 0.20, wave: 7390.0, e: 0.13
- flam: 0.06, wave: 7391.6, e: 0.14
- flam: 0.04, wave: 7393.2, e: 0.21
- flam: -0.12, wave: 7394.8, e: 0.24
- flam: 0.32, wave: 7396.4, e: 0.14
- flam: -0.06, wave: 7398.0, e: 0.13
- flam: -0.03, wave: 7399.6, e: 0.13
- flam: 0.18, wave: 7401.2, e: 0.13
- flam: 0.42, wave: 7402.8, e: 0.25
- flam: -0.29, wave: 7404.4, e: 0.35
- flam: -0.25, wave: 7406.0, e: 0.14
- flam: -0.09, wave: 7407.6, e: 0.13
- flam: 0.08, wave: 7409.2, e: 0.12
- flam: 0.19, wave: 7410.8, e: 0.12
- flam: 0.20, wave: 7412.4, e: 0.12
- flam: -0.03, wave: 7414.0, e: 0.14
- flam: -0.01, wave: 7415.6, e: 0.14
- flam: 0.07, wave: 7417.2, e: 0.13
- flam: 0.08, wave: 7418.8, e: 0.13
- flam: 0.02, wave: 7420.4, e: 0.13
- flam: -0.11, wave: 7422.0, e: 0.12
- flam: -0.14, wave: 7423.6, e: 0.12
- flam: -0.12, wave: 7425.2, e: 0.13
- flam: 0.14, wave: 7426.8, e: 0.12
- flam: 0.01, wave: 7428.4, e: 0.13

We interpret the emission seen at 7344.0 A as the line [O II]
